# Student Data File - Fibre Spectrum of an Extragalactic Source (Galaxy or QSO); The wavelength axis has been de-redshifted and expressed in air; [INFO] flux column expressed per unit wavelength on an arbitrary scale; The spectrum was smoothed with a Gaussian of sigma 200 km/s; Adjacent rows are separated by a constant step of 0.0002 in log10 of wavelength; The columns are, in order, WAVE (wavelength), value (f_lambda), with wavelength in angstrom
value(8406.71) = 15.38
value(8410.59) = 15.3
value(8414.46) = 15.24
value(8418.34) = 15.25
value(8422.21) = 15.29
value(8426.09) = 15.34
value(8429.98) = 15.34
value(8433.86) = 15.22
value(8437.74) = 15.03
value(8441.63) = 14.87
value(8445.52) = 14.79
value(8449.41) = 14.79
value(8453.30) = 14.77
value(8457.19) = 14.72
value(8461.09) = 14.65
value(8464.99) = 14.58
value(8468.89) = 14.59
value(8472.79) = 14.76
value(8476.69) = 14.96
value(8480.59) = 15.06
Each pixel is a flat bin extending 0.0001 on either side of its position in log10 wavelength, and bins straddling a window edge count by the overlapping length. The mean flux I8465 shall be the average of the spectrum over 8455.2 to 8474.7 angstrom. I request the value 14.7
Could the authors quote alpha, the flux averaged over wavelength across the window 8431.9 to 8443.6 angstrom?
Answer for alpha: 15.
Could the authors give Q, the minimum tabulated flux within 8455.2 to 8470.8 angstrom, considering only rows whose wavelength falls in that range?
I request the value 14.58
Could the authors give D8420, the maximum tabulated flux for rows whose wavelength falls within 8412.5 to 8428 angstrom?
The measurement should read 15.34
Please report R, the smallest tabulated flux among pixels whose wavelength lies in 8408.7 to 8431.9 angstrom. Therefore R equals 15.24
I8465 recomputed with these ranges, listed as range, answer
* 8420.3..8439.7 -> 15.2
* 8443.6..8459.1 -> 14.8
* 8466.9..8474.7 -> 14.7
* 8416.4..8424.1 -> 15.3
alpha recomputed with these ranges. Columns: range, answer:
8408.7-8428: 15.3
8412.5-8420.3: 15.3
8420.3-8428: 15.3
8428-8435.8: 15.3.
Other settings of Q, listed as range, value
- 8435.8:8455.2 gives 14.77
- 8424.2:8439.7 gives 15.03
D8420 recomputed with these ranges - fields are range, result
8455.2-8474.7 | 14.76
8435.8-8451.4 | 15.03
